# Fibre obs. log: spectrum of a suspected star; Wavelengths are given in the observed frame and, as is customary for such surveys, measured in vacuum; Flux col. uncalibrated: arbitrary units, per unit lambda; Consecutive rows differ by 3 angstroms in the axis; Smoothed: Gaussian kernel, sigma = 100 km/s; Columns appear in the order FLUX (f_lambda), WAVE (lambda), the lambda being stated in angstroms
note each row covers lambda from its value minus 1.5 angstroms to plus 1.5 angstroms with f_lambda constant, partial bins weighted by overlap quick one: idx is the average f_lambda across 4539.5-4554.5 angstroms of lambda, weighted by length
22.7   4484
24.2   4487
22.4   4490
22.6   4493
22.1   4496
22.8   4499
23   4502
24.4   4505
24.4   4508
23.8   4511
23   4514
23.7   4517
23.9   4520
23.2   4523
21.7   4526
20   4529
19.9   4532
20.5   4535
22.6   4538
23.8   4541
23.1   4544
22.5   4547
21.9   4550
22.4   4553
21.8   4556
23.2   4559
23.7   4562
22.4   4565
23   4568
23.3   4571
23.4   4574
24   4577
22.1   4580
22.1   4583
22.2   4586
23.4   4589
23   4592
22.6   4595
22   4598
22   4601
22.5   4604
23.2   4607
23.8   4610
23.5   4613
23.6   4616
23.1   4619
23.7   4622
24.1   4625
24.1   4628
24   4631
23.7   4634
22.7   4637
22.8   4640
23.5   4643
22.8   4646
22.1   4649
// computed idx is 22.7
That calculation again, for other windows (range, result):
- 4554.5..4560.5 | 22.5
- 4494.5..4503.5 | 22.6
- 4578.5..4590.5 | 22.4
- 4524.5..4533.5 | 20.5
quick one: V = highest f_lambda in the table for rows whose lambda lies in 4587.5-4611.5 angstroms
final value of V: 23.8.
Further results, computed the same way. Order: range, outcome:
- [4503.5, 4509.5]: 24.4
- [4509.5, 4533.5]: 23.9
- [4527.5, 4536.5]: 20.5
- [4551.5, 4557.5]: 22.4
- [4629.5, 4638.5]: 24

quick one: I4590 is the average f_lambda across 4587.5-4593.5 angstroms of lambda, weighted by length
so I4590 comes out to 23.2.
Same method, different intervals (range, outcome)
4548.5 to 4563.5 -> 22.6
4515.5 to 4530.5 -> 22.5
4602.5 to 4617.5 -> 23.3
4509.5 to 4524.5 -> 23.5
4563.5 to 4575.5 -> 23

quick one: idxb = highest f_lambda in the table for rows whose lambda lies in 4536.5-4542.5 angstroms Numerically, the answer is 23.8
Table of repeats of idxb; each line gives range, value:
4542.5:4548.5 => 23.1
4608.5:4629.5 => 24.1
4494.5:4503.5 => 23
